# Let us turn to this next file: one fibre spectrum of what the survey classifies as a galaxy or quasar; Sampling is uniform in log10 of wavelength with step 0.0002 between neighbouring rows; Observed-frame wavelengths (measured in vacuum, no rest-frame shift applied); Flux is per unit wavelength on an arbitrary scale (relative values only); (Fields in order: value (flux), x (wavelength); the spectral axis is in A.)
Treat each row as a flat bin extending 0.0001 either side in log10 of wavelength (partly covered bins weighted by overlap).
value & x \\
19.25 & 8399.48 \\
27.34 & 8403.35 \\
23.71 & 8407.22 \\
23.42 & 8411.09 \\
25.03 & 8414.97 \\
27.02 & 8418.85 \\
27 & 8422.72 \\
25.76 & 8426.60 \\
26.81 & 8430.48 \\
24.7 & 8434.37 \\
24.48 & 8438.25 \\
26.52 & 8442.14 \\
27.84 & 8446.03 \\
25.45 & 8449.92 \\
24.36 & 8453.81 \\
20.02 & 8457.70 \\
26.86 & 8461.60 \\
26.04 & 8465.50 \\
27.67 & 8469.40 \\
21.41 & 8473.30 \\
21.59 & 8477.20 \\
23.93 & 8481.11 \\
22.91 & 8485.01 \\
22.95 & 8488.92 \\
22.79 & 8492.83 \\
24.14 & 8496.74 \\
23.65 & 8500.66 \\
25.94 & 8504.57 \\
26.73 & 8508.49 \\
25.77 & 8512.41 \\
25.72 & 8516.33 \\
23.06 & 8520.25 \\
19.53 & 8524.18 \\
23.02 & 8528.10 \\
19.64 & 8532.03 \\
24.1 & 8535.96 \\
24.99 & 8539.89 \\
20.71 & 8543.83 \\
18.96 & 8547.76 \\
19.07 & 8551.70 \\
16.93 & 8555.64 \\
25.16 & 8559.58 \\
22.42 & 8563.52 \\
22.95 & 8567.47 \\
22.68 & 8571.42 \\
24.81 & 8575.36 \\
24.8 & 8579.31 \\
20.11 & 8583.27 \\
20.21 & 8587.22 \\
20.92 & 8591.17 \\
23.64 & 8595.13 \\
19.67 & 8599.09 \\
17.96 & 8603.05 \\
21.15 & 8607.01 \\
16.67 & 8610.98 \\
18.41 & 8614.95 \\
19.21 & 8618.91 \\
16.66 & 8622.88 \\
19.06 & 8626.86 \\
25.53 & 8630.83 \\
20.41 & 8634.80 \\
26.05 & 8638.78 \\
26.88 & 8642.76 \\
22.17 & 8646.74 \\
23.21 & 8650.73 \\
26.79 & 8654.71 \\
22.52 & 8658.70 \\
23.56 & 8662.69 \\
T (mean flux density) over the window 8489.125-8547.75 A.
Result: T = 23.4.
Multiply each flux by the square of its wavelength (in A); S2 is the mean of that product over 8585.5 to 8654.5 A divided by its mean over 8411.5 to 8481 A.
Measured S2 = 0.9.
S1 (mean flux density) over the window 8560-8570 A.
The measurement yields 23.1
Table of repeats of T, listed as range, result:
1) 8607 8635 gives 19.5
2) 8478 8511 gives 24.1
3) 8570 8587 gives 22.8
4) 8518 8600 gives 21.8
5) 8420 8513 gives 24.8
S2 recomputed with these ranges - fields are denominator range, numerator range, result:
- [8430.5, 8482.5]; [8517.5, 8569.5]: 0.89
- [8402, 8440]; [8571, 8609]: 0.88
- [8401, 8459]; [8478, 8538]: 0.95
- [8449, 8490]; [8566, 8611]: 0.92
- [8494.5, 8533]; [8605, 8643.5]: 0.90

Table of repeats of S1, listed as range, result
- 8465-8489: 23.7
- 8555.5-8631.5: 21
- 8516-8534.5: 21.9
